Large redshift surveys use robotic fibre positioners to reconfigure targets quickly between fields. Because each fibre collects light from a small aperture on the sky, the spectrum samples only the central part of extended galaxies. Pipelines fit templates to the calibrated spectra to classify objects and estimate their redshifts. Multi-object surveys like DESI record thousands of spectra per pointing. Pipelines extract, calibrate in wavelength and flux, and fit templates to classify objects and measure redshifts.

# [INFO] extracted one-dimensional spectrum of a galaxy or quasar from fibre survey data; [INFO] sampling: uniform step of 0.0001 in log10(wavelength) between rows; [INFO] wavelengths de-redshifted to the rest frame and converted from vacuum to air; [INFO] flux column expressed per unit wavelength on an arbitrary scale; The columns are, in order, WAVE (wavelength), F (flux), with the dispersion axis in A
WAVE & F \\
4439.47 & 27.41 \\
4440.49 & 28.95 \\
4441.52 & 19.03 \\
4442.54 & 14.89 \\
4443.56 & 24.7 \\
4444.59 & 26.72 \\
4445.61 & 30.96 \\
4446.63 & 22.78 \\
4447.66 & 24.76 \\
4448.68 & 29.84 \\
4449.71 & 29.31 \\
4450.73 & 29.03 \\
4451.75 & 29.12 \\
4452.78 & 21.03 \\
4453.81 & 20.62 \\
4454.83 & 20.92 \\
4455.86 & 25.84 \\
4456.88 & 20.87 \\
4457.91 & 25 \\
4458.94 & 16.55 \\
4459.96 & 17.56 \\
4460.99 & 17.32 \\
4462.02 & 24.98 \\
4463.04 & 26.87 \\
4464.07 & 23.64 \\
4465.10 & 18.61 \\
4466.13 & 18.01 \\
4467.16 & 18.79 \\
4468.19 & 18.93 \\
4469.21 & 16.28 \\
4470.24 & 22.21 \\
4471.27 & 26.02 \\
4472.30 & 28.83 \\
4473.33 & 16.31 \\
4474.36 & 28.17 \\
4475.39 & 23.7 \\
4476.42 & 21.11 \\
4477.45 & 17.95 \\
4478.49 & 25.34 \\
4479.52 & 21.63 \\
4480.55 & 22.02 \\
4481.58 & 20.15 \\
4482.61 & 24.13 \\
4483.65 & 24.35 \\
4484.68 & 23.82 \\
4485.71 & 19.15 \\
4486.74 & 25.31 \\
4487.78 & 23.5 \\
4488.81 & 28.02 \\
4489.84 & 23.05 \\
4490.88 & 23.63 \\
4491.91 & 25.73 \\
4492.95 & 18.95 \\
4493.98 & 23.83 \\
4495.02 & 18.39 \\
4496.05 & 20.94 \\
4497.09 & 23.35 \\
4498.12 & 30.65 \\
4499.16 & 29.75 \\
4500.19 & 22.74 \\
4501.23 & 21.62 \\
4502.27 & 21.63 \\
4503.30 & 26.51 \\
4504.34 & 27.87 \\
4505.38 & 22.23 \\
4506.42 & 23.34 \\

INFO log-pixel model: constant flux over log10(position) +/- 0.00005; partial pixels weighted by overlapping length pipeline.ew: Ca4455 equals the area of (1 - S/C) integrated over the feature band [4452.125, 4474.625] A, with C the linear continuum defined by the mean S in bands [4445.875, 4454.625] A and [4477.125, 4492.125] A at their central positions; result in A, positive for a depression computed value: 3.0 A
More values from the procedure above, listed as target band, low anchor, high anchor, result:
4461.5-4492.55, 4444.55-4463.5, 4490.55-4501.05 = 1.6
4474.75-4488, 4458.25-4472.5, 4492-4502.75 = -0.2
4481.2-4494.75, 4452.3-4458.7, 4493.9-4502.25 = 0.0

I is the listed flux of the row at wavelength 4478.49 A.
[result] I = 25.34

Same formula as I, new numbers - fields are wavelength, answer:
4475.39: 23.7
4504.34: 27.87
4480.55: 22.02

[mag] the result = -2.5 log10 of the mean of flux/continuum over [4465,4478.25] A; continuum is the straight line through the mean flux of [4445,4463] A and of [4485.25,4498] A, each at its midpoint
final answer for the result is 0.110 mag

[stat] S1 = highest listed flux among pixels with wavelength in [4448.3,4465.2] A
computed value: 29.84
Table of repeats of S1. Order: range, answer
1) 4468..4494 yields 28.83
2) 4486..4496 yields 28.02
